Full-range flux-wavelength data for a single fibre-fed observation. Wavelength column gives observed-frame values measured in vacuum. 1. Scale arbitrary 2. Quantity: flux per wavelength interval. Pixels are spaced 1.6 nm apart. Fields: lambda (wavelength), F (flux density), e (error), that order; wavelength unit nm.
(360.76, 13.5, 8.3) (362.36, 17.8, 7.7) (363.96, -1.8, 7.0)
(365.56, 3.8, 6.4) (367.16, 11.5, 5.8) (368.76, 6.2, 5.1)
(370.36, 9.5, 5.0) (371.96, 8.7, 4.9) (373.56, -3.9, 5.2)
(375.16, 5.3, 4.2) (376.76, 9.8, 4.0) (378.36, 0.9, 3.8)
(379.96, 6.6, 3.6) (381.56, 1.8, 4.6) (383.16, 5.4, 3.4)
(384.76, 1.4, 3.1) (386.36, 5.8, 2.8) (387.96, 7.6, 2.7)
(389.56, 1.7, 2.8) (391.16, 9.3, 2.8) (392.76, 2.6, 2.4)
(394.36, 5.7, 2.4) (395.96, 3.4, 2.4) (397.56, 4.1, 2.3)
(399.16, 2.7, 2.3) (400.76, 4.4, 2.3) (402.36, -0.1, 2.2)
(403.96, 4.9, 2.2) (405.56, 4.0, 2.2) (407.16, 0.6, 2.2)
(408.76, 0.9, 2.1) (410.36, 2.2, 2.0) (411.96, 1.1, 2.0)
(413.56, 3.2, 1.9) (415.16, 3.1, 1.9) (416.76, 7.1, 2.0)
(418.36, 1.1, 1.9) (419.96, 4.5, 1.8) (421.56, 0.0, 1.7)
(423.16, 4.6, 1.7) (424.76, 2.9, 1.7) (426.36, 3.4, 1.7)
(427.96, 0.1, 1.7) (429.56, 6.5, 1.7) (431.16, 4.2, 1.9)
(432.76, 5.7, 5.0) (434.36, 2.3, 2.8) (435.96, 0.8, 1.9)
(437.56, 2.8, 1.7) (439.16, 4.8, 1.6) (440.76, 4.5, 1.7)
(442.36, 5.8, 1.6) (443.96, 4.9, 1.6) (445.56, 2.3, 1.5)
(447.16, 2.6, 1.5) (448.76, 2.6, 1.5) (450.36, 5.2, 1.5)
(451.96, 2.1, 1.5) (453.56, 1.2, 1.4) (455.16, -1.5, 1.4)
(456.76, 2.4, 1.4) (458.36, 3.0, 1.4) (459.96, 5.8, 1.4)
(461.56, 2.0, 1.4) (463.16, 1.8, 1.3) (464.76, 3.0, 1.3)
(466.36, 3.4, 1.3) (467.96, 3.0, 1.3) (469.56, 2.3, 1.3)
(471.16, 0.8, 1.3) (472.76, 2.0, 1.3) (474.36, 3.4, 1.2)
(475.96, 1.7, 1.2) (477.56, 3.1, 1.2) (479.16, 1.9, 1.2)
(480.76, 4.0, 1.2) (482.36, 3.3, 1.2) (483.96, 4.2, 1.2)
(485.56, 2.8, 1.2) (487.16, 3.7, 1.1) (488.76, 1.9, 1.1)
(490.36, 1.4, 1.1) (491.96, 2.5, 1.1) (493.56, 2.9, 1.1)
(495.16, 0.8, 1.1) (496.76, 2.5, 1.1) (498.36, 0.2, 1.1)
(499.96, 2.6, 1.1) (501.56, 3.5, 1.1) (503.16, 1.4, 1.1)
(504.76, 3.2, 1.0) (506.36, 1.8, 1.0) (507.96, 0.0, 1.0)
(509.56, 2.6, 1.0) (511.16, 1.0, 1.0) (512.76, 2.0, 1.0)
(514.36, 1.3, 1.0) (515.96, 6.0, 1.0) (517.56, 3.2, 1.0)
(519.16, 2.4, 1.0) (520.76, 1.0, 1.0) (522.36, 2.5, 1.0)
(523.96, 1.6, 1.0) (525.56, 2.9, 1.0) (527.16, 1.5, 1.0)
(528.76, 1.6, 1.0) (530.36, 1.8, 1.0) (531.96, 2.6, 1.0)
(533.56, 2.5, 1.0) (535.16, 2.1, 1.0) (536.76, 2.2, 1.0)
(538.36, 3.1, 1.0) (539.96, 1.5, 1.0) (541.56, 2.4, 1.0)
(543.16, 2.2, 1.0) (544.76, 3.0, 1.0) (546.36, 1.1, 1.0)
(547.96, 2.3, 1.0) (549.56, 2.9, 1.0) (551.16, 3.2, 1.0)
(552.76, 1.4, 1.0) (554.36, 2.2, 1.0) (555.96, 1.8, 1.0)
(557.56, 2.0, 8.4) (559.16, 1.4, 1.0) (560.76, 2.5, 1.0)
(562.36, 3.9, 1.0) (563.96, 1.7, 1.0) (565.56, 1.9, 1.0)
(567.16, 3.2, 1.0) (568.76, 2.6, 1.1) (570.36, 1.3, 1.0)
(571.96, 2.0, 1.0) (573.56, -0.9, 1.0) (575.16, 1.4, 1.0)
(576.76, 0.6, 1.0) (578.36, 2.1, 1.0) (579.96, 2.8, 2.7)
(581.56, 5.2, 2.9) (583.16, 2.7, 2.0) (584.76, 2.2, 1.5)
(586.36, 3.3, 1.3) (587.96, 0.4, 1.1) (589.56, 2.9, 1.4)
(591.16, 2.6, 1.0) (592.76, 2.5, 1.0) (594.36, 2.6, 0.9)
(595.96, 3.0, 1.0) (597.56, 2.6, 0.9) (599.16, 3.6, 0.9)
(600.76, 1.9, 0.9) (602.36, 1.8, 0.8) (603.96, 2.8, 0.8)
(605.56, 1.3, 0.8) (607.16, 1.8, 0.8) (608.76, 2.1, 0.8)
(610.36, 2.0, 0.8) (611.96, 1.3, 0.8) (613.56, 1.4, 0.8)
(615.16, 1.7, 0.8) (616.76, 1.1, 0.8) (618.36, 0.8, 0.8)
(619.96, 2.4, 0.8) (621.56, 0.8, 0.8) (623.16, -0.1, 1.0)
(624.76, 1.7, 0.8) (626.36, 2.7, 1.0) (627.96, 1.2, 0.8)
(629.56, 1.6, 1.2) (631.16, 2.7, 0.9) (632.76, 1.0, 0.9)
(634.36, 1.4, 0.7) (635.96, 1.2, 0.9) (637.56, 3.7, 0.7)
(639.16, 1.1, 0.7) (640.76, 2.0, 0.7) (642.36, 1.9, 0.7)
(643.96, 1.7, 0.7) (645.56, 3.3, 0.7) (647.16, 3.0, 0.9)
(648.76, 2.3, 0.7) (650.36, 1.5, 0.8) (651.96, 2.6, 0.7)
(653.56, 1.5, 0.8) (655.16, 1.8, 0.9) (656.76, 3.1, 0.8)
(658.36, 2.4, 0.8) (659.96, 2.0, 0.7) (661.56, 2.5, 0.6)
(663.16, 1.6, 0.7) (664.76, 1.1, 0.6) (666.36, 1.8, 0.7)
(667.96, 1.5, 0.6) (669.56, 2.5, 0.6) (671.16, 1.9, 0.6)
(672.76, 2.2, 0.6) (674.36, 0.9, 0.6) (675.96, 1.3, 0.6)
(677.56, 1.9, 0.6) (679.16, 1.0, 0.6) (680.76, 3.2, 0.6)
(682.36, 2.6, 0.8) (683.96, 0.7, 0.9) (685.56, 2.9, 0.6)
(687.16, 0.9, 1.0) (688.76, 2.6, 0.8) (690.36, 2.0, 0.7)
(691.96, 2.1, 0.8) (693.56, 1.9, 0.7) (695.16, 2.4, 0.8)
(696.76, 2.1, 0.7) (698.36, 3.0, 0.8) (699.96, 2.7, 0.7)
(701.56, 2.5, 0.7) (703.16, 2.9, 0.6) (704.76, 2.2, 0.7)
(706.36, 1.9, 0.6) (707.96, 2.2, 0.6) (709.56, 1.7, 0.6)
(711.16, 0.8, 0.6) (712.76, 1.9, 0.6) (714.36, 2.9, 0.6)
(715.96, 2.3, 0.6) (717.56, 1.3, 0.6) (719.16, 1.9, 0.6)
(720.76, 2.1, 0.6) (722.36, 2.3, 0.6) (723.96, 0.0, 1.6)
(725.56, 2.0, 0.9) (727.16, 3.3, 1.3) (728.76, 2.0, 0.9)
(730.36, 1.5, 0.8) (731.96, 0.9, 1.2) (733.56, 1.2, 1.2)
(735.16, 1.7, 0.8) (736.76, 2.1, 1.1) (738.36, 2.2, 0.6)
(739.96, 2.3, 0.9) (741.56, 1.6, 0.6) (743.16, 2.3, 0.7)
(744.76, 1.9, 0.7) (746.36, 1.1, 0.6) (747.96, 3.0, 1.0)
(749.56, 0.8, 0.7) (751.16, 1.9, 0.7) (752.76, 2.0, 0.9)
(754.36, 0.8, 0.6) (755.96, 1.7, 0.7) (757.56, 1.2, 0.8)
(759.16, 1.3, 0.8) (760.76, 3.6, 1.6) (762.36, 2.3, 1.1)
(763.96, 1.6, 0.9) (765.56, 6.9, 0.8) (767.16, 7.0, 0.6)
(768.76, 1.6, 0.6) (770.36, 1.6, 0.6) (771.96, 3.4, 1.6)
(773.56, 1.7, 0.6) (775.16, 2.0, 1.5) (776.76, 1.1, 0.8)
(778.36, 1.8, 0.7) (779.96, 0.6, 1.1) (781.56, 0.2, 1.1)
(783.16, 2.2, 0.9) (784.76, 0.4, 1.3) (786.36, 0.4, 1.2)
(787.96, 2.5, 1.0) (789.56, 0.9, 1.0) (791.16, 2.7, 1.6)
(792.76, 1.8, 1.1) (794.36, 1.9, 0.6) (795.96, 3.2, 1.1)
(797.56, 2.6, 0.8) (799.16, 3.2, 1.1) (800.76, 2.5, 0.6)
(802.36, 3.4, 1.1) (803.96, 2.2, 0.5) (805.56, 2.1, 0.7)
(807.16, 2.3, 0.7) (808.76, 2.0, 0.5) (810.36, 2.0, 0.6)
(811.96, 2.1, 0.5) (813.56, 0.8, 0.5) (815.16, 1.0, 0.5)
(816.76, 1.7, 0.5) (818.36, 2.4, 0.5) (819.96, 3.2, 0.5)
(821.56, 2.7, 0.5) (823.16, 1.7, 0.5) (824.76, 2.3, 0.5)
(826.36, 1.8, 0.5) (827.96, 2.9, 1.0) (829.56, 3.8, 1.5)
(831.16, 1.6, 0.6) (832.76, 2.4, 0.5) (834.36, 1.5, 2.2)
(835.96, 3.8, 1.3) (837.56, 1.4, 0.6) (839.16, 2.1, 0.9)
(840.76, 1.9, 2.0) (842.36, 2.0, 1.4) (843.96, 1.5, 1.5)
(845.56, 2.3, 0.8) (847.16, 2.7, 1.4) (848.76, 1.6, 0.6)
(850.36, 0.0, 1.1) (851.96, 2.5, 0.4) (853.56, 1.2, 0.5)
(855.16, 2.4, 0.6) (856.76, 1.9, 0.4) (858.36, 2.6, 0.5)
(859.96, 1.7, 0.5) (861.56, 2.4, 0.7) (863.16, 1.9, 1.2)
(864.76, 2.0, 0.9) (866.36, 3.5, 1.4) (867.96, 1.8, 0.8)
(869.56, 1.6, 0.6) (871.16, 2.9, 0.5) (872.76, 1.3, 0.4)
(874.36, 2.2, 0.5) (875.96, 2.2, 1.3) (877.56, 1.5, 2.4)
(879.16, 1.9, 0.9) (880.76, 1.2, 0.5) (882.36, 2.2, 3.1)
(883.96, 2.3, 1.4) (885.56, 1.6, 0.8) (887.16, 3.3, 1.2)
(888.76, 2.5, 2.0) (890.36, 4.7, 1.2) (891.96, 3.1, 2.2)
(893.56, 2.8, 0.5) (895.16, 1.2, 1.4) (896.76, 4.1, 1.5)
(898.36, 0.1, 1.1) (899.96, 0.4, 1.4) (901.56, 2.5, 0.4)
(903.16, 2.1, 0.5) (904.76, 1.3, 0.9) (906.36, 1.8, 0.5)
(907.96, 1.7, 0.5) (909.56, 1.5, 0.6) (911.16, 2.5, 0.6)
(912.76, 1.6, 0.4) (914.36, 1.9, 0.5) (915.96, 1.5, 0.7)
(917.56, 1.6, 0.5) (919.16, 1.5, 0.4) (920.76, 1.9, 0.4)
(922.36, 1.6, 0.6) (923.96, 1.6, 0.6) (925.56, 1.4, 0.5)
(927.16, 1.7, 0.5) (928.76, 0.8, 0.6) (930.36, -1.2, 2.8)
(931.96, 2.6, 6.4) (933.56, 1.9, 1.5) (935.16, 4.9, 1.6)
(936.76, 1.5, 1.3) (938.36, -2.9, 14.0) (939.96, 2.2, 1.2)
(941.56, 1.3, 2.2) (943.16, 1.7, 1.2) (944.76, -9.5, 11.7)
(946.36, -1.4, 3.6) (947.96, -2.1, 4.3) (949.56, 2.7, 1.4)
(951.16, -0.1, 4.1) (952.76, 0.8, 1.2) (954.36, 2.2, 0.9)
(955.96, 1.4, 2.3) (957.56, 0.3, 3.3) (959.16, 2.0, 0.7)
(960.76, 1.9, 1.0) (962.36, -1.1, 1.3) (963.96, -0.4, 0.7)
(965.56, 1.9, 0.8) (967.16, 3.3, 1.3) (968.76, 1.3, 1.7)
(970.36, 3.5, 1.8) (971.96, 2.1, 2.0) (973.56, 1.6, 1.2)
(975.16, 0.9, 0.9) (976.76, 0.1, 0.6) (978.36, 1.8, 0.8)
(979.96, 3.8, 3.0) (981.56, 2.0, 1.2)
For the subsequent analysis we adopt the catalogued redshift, 1.06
